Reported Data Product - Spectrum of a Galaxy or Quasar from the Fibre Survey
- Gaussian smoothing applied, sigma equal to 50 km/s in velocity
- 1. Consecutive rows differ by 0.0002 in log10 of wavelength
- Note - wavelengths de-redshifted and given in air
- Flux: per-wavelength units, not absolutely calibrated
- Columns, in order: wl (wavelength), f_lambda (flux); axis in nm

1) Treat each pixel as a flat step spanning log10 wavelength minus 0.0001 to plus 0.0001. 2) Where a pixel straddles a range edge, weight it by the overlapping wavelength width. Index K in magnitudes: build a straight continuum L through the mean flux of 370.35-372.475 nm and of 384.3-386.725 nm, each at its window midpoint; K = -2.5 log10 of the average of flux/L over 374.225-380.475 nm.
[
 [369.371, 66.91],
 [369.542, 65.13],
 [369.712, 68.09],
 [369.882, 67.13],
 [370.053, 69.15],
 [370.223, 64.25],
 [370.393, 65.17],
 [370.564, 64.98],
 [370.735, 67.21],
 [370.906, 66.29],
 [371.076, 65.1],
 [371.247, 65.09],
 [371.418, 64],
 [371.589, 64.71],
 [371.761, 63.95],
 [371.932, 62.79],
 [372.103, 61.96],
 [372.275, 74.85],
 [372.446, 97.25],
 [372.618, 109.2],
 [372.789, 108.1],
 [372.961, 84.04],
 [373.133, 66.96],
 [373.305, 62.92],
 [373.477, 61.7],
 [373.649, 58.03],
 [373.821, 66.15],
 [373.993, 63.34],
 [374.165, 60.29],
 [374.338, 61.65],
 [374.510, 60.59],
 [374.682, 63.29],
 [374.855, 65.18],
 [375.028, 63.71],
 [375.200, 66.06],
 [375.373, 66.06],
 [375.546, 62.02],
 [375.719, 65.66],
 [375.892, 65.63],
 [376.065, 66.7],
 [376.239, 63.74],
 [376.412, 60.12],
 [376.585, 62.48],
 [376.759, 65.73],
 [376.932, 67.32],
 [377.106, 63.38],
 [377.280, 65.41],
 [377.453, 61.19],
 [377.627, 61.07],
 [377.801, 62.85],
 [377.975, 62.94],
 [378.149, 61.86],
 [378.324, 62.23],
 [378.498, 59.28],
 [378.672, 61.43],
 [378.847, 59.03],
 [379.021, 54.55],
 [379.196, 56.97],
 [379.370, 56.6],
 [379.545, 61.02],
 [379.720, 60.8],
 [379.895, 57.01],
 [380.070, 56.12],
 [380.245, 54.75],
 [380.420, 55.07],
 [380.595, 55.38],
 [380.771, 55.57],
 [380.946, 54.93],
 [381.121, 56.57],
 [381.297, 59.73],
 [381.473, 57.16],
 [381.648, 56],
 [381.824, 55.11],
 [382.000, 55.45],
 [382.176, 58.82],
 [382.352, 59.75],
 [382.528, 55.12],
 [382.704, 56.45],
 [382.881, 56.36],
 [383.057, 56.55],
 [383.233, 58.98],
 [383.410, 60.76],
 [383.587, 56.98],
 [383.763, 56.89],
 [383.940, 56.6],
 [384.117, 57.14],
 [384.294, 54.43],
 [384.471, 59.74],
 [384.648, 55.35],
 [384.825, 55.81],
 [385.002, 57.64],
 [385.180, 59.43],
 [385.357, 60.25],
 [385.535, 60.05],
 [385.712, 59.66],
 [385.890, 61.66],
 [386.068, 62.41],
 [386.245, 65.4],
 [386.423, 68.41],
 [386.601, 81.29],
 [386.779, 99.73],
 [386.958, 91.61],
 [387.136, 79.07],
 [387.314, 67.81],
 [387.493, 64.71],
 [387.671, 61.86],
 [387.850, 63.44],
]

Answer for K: 0.06 mag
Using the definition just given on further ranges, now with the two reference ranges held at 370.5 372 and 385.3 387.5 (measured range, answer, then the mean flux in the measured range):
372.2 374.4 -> -0.14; 75.1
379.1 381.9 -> 0.21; 56.8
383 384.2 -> 0.21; 57.7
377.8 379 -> 0.12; 60.9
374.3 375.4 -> 0.04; 63.8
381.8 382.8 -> 0.22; 56.9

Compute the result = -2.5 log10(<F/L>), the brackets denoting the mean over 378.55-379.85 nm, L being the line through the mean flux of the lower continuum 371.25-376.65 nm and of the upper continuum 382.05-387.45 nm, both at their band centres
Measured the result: 0.13 mag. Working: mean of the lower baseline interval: 68.4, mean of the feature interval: 58.6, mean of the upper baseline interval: 63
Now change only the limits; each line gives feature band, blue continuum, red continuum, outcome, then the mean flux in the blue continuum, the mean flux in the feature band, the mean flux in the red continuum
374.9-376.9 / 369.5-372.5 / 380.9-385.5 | -0.02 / 67.4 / 64.5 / 57.3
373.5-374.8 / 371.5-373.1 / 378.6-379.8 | 0.20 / 80.3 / 62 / 58.6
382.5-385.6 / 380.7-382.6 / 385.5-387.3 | 0.13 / 56.8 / 57.5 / 73.1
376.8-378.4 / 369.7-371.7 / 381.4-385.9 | -0.03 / 65.8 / 63.2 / 57.6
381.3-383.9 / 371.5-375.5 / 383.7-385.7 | 0.05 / 70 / 57.2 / 57.7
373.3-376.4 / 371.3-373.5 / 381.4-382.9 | 0.12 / 75.8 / 63.4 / 56.7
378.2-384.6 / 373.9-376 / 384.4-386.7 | 0.10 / 63.7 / 57.4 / 62.3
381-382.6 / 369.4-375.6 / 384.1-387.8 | 0.17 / 68.5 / 57.1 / 66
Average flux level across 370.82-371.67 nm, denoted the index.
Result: 65.1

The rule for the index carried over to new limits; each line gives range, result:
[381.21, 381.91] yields 57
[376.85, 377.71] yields 63.7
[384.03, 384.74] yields 56.7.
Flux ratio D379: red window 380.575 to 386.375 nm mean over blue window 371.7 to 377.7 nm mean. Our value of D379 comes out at 0.9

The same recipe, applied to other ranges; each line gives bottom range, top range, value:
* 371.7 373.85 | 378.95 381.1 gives 0.75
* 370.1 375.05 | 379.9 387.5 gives 0.88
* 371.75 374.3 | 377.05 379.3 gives 0.83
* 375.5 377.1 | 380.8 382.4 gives 0.88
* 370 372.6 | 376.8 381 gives 0.86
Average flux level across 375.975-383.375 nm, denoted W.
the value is 59.2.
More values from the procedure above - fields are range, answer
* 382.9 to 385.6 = 57.7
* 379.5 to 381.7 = 56.9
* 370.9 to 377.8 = 67.5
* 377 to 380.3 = 60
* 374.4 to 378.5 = 63.6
